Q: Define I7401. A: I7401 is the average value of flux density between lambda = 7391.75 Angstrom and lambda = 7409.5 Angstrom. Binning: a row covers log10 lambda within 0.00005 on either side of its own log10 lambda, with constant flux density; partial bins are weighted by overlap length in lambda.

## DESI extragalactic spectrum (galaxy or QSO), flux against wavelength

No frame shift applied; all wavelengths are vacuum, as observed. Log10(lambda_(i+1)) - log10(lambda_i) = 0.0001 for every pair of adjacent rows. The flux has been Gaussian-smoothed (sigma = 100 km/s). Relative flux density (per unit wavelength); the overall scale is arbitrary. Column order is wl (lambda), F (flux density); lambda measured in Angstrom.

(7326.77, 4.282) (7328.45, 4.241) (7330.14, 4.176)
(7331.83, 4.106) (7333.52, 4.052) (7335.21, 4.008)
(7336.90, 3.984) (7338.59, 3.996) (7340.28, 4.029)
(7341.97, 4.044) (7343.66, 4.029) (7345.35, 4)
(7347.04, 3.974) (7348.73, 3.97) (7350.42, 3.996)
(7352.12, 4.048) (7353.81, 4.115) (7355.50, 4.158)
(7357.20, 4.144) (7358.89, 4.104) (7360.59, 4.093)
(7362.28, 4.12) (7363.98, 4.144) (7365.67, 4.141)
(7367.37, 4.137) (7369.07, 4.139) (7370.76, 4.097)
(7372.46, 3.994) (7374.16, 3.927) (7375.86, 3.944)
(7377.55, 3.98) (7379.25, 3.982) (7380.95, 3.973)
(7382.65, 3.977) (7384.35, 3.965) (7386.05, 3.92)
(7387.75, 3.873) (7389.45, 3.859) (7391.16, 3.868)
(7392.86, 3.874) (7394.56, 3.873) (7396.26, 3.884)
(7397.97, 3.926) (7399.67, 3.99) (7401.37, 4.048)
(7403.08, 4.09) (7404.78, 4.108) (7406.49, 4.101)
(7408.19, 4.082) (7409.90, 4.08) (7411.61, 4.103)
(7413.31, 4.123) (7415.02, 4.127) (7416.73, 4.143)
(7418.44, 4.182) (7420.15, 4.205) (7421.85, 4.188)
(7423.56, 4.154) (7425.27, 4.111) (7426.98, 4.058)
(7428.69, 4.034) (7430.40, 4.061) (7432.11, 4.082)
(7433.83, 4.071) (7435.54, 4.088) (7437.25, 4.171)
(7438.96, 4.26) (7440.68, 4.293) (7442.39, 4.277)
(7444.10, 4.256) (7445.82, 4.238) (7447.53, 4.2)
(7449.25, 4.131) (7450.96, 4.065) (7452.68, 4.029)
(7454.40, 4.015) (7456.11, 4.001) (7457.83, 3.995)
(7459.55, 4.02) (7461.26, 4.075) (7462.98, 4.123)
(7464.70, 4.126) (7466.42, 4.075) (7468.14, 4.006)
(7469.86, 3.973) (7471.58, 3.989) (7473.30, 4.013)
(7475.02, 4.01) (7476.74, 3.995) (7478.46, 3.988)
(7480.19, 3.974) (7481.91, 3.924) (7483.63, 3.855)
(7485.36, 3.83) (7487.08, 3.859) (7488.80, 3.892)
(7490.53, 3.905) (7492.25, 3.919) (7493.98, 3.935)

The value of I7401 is 4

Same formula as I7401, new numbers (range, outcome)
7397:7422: 4.1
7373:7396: 3.92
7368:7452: 4.07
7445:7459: 4.08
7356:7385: 4.05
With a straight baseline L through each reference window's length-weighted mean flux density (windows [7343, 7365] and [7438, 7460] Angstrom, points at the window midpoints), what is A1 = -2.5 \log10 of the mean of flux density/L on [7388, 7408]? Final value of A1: 0.04 mag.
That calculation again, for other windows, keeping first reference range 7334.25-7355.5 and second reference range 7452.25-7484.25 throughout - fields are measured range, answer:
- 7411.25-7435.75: -0.03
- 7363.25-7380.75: -0.01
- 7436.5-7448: -0.06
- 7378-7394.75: 0.03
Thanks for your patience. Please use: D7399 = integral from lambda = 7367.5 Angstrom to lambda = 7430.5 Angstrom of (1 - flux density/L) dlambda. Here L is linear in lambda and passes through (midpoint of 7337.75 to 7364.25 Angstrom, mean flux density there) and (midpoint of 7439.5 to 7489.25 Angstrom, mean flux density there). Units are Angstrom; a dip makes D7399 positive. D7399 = 0.4 Angstrom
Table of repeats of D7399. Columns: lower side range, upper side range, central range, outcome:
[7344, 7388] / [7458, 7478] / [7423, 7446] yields -0.7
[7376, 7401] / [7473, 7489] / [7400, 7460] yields -2.9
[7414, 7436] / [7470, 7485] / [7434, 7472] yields -0.7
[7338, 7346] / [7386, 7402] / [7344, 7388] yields -0.7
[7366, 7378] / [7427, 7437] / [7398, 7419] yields -0.2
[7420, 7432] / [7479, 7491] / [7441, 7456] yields -0.5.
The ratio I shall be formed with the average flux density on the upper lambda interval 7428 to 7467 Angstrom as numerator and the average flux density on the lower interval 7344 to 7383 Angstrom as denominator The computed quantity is 1.0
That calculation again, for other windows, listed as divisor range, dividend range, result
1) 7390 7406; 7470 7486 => 1.00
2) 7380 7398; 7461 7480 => 1.03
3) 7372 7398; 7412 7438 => 1.05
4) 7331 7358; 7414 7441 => 1.02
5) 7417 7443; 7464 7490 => 0.96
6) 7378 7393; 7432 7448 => 1.07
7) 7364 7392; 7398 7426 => 1.03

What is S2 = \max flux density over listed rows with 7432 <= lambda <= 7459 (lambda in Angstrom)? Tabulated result 4.293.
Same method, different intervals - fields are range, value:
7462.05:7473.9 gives 4.126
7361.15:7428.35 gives 4.205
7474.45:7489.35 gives 4.01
